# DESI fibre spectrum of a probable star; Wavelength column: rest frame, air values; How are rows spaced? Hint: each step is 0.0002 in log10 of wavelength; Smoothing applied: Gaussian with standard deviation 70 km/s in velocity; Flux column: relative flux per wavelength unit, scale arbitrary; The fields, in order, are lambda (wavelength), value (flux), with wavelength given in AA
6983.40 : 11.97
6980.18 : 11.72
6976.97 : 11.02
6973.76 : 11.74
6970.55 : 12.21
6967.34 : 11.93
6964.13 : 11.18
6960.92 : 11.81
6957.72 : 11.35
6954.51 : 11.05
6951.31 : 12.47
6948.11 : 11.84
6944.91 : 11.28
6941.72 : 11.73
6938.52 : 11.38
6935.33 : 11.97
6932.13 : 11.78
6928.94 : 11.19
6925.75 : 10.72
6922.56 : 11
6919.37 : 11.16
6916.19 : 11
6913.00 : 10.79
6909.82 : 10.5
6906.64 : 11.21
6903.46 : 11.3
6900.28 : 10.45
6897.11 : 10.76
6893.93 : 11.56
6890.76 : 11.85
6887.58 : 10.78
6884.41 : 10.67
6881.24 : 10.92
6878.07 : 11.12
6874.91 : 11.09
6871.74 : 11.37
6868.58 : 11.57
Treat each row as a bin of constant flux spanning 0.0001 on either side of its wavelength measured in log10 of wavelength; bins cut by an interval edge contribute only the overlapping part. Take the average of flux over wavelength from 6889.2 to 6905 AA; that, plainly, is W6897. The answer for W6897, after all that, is 11.2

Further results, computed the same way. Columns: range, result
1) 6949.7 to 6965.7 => 11.6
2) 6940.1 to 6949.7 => 11.6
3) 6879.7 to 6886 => 10.8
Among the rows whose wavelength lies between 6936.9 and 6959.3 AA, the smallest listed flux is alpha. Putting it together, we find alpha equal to 11.05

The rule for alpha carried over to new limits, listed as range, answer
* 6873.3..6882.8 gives 10.92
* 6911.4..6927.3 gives 10.72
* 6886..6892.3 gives 10.78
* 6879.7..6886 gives 10.67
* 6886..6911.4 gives 10.45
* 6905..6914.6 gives 10.5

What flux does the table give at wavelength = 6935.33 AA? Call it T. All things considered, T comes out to 11.97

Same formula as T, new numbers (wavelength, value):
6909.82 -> 10.5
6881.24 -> 10.92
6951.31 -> 12.47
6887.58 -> 10.78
